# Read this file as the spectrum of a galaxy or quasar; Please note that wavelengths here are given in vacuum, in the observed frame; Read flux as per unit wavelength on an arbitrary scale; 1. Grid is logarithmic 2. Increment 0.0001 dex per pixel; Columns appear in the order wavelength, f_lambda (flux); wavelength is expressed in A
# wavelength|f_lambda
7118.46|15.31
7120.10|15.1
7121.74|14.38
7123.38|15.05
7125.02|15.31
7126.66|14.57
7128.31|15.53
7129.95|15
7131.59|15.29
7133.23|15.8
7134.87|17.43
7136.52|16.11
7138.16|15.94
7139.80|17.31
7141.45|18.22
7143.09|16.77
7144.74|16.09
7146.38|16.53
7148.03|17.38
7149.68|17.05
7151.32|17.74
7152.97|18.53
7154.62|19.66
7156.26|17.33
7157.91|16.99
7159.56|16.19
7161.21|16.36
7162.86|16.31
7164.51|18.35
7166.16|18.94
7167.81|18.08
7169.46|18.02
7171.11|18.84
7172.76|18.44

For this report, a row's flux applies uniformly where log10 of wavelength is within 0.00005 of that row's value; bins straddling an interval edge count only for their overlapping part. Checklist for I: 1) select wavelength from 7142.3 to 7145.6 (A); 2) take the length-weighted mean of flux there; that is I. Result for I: 16.4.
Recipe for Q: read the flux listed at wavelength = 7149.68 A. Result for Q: 17.05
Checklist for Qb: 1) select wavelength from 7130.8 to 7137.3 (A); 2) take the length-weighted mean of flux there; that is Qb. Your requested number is 16.2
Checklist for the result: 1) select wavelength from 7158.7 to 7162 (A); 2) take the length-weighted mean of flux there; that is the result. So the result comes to 16.3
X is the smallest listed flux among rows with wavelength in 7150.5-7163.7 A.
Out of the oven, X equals 16.19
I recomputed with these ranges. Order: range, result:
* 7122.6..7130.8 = 15.1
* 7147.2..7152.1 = 17.4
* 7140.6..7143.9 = 17.5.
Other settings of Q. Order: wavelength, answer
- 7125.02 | 15.31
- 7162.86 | 16.31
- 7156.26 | 17.33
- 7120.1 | 15.1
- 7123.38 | 15.05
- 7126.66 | 14.57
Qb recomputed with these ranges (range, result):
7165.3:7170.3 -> 18.4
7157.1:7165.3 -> 16.8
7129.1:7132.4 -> 15.2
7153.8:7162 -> 17.3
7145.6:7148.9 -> 16.9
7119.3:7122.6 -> 14.7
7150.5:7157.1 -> 18.3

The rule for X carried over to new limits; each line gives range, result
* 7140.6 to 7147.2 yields 16.09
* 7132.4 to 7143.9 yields 15.8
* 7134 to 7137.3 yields 16.11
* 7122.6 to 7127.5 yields 14.57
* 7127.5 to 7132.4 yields 15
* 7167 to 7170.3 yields 18.02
